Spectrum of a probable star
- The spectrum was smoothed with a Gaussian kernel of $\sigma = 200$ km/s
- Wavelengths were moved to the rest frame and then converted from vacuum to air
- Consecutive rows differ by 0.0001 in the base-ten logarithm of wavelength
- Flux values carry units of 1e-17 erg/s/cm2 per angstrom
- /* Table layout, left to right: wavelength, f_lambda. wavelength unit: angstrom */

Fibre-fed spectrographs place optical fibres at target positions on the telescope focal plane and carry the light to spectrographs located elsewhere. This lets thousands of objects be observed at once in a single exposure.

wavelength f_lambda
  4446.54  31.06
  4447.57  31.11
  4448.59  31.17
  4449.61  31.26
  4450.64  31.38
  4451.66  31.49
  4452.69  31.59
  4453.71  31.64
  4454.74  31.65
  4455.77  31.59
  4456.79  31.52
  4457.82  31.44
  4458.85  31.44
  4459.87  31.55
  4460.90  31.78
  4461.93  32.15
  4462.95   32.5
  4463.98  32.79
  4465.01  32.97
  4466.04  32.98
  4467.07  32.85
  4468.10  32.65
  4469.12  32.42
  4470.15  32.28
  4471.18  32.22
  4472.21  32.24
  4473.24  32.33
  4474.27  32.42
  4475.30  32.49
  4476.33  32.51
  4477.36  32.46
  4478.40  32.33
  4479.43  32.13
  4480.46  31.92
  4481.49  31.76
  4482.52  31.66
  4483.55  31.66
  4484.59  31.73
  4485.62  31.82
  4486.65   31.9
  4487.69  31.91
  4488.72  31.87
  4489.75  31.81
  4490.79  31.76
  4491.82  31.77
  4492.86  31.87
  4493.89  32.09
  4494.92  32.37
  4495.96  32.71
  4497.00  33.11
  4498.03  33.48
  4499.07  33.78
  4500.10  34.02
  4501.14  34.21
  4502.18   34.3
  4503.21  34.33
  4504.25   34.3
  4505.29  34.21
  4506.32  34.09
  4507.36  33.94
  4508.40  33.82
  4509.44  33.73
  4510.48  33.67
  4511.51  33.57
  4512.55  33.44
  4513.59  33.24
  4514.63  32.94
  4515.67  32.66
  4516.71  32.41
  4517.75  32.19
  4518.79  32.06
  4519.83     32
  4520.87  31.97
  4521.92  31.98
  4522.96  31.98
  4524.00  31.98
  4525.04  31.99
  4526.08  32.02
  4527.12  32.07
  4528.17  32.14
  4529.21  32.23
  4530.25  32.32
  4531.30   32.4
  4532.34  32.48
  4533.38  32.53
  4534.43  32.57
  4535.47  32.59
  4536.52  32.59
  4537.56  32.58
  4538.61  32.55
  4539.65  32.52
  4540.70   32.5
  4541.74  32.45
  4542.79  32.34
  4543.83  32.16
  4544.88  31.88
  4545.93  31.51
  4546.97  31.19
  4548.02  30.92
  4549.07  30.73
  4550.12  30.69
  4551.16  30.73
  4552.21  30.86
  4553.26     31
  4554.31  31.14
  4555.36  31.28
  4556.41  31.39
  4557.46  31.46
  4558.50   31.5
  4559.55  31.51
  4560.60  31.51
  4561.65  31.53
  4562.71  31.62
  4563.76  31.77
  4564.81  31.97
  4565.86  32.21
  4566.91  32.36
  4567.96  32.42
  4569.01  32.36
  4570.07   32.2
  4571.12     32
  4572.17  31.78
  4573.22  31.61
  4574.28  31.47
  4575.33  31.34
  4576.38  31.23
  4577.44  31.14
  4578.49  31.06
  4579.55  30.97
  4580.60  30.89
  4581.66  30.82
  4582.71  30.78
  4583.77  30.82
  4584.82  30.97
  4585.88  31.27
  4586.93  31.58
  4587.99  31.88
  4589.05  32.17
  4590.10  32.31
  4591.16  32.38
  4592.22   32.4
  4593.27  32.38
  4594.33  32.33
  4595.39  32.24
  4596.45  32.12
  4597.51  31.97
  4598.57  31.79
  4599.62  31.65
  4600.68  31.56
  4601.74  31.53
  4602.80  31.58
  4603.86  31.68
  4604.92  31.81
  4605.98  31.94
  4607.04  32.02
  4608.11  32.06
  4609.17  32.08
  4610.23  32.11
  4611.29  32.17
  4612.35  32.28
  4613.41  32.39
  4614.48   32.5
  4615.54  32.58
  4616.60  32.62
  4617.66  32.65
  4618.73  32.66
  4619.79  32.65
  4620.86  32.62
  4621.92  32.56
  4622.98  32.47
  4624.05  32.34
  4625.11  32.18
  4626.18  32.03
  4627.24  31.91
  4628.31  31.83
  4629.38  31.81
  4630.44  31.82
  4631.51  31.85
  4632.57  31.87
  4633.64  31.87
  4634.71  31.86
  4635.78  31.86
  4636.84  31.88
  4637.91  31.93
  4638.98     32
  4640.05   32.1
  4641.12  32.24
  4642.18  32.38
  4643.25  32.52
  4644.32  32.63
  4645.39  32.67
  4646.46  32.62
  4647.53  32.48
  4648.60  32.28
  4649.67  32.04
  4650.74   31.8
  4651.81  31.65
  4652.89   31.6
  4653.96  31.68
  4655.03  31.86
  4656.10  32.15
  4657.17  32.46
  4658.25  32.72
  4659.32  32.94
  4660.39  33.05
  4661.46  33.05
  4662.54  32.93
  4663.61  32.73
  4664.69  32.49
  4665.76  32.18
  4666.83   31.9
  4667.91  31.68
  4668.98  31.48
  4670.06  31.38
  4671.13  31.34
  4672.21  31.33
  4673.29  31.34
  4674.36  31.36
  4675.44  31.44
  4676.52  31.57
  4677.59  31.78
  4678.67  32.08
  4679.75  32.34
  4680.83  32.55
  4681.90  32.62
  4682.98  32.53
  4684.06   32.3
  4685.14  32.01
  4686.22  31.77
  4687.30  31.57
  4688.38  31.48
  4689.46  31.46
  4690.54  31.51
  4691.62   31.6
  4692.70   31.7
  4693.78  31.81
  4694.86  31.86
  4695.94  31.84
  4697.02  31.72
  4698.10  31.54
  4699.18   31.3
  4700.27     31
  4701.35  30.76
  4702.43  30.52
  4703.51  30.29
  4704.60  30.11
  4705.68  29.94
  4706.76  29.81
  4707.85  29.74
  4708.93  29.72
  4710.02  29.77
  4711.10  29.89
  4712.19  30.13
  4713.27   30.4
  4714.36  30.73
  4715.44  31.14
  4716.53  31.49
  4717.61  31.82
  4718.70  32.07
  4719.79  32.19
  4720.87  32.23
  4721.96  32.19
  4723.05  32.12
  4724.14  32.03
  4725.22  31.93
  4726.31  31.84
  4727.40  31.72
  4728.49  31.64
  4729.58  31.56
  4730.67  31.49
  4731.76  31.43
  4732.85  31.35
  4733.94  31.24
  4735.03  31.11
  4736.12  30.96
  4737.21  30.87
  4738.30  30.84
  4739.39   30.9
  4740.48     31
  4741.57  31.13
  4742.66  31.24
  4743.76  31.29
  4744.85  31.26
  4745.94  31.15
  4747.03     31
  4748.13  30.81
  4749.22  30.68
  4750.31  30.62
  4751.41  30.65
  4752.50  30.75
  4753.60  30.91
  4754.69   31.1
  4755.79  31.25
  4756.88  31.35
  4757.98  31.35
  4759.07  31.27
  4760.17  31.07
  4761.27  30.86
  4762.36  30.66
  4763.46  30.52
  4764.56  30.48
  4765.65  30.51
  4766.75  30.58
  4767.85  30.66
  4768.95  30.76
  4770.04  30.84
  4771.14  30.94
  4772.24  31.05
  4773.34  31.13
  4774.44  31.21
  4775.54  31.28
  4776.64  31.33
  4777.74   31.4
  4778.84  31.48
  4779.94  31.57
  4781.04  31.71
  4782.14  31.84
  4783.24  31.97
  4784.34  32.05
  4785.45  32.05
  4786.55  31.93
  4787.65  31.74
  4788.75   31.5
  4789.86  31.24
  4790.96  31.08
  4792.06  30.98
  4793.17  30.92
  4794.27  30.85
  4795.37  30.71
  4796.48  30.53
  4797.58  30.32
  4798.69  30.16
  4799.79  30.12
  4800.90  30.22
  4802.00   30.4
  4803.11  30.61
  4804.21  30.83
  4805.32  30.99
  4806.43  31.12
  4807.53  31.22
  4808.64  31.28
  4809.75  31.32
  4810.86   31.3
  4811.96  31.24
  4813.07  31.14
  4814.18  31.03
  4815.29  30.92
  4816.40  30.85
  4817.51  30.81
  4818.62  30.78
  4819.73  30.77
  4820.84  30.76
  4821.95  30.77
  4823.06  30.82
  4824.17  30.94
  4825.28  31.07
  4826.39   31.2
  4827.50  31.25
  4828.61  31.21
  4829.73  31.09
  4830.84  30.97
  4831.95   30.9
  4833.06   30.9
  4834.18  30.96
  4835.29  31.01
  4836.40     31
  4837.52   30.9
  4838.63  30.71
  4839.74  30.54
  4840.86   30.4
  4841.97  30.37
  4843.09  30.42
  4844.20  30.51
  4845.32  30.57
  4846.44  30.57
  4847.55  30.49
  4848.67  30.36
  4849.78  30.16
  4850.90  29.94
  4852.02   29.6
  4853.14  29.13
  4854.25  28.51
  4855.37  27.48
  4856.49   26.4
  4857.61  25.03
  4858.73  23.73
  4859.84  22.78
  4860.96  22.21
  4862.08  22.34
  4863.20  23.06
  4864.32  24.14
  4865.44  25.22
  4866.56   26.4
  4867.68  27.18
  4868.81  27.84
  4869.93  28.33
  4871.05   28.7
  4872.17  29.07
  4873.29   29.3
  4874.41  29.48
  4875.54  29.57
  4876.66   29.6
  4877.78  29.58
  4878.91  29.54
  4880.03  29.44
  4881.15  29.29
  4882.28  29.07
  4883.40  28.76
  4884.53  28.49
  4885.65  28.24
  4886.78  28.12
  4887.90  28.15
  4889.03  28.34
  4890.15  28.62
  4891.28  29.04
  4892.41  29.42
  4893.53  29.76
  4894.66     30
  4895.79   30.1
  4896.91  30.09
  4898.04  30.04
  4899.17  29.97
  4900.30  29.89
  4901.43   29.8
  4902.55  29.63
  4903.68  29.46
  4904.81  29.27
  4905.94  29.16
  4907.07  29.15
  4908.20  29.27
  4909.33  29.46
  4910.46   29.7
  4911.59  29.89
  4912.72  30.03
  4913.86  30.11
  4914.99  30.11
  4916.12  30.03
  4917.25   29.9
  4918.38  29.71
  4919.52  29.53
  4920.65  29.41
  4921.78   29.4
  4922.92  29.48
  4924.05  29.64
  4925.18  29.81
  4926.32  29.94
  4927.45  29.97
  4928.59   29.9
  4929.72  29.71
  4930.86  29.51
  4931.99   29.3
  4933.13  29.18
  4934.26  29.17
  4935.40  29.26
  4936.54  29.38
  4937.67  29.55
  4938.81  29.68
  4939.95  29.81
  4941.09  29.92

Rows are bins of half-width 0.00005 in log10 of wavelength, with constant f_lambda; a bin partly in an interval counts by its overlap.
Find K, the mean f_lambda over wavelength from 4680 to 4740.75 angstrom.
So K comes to 31.3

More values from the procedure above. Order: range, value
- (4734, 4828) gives 31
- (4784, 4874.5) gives 29.7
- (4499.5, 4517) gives 33.7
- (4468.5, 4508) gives 32.6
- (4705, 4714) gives 29.9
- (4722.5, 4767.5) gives 31.1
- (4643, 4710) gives 31.7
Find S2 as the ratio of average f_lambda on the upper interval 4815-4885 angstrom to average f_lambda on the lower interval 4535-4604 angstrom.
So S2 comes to 0.92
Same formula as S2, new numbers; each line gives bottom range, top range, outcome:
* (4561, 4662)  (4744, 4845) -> 0.97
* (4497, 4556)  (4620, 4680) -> 0.99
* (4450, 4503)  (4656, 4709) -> 0.98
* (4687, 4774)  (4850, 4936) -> 0.92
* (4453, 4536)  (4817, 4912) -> 0.90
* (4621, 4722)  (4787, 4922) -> 0.93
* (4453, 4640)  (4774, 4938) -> 0.93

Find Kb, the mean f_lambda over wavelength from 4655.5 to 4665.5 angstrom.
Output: 32.7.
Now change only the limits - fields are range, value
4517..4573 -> 31.9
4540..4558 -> 31.4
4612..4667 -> 32.3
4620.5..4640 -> 32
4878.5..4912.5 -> 29.3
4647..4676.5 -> 32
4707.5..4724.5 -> 31.1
